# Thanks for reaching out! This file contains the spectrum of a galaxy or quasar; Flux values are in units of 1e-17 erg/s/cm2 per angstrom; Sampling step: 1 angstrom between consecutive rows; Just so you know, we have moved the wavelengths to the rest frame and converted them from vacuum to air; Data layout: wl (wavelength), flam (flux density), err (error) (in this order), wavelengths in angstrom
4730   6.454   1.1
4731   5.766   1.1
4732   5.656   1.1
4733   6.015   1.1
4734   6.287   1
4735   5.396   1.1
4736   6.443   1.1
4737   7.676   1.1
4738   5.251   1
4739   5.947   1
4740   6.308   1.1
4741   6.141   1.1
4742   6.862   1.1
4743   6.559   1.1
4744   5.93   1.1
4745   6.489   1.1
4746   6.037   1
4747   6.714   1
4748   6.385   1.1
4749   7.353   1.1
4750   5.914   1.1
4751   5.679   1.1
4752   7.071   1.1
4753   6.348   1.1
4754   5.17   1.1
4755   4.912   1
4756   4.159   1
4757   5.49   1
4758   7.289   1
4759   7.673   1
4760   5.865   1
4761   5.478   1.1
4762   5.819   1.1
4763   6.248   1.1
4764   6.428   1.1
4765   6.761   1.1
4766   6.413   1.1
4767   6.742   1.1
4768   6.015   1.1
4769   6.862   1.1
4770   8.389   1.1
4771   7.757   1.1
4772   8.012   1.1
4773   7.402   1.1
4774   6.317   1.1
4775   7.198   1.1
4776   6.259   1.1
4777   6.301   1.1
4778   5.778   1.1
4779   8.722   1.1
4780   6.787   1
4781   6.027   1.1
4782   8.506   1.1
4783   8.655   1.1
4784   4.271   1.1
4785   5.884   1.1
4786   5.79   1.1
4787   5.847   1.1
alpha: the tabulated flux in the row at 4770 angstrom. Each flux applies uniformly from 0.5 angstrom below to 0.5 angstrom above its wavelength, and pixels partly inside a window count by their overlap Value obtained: 8.389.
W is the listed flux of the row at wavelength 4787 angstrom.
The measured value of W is 5.847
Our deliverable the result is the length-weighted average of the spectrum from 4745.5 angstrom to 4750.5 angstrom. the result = 6.48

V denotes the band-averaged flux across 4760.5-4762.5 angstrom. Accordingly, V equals 5.65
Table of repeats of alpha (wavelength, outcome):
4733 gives 6.015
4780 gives 6.787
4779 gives 8.722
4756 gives 4.159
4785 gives 5.884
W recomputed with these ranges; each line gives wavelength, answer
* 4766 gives 6.413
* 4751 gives 5.679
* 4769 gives 6.862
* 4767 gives 6.742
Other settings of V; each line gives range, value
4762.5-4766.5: 6.46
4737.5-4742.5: 6.1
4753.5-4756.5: 4.75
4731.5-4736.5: 5.96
